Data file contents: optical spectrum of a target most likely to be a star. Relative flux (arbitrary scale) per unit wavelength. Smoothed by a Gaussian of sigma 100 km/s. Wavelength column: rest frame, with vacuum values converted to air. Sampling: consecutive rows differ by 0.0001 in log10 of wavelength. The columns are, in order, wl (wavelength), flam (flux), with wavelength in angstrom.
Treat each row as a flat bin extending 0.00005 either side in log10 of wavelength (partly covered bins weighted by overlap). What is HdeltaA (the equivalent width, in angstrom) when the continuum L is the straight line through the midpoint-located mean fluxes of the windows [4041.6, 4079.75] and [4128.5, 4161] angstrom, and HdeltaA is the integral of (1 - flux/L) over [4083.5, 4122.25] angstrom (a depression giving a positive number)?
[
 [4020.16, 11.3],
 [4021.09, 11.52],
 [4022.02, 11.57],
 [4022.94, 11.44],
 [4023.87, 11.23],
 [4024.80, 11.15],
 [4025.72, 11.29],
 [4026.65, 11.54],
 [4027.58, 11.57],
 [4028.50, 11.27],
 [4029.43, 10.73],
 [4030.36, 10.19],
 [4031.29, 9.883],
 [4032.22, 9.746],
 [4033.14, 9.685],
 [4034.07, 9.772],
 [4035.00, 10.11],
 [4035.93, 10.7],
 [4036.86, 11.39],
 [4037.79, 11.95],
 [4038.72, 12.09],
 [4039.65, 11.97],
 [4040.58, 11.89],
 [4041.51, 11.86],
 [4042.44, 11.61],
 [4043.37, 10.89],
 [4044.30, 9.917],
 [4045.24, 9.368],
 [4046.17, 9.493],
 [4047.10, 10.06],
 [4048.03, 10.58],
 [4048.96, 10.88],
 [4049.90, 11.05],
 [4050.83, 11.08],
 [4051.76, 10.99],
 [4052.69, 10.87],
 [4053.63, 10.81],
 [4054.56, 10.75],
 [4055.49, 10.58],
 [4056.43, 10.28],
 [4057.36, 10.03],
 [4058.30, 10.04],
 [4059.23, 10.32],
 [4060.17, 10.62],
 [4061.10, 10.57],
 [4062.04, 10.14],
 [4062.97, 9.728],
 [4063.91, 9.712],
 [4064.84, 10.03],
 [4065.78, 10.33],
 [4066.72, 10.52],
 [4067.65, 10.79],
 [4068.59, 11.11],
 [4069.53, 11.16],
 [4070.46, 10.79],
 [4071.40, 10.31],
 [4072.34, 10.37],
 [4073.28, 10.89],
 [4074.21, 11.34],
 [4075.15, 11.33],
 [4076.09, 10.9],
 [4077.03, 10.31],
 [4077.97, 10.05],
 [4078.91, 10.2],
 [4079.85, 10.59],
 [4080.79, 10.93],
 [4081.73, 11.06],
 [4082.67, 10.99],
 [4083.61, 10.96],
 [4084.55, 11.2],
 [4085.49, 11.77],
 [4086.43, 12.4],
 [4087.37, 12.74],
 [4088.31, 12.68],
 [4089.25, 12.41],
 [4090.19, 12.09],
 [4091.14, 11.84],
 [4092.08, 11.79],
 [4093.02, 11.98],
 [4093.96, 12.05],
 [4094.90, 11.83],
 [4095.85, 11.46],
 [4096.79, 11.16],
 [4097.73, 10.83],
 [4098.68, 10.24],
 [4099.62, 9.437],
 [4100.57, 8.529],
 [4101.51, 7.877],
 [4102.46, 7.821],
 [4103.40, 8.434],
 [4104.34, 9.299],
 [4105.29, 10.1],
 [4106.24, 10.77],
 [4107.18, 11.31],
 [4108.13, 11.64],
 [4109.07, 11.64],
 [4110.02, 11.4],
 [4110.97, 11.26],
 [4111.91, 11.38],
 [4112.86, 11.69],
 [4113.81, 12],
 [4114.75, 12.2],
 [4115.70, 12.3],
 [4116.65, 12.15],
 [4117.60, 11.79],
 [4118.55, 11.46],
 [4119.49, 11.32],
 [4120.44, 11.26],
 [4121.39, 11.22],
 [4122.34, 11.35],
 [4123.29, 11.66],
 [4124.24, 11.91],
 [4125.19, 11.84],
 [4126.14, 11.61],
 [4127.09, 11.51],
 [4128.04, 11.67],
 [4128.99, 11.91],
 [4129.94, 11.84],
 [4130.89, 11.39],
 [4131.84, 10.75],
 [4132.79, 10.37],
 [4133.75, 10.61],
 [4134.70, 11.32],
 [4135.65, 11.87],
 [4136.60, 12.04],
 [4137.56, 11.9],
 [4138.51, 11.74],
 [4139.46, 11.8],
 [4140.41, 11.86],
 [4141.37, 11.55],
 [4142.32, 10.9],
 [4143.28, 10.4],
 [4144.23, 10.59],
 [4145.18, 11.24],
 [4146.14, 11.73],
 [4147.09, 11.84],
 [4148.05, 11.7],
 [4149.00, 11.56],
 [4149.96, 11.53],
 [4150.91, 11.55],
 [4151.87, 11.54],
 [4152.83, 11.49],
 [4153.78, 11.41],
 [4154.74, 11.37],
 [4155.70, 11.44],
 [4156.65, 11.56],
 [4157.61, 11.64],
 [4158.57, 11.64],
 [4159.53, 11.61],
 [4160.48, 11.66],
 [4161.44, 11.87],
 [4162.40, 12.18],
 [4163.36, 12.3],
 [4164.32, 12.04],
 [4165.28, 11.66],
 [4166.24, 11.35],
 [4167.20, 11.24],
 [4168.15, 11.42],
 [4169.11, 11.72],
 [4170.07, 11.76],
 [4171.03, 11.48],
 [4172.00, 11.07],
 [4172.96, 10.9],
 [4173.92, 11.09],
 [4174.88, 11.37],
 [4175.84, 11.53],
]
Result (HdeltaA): -0.6 angstrom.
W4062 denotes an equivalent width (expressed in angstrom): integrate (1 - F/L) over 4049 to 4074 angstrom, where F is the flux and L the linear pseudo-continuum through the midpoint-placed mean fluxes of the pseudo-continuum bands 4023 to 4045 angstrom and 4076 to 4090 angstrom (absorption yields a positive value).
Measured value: 1.4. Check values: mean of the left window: 11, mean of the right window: 11.3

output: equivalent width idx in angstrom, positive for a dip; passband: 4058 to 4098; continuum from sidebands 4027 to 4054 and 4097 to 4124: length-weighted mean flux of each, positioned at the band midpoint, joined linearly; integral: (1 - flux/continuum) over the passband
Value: -0.9 angstrom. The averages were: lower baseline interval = 10.8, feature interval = 11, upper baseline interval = 10.8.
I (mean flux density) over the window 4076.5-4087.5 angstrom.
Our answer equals 11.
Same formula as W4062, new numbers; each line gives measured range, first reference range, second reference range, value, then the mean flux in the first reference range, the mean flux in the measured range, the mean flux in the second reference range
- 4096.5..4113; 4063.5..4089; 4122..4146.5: 1.4 angstrom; 11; 10.2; 11.4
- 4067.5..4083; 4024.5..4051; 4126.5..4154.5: 0.4 angstrom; 10.8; 10.8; 11.4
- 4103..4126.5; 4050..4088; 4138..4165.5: -0.3 angstrom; 10.8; 11.3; 11.6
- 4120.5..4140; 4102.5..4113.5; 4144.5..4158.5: -0.7 angstrom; 10.7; 11.5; 11.5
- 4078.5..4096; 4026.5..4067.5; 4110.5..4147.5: -0.9 angstrom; 10.6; 11.6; 11.5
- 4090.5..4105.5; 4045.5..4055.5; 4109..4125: 1.4 angstrom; 10.6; 10.3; 11.6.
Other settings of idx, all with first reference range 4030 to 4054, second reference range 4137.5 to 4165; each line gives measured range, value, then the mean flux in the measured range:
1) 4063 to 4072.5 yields 0.4 angstrom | 10.5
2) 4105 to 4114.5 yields -0.1 angstrom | 11.4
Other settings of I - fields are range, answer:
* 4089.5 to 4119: 11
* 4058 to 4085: 10.6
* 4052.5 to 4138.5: 11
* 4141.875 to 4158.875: 11.4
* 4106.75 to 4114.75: 11.6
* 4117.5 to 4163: 11.5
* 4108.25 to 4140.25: 11.6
